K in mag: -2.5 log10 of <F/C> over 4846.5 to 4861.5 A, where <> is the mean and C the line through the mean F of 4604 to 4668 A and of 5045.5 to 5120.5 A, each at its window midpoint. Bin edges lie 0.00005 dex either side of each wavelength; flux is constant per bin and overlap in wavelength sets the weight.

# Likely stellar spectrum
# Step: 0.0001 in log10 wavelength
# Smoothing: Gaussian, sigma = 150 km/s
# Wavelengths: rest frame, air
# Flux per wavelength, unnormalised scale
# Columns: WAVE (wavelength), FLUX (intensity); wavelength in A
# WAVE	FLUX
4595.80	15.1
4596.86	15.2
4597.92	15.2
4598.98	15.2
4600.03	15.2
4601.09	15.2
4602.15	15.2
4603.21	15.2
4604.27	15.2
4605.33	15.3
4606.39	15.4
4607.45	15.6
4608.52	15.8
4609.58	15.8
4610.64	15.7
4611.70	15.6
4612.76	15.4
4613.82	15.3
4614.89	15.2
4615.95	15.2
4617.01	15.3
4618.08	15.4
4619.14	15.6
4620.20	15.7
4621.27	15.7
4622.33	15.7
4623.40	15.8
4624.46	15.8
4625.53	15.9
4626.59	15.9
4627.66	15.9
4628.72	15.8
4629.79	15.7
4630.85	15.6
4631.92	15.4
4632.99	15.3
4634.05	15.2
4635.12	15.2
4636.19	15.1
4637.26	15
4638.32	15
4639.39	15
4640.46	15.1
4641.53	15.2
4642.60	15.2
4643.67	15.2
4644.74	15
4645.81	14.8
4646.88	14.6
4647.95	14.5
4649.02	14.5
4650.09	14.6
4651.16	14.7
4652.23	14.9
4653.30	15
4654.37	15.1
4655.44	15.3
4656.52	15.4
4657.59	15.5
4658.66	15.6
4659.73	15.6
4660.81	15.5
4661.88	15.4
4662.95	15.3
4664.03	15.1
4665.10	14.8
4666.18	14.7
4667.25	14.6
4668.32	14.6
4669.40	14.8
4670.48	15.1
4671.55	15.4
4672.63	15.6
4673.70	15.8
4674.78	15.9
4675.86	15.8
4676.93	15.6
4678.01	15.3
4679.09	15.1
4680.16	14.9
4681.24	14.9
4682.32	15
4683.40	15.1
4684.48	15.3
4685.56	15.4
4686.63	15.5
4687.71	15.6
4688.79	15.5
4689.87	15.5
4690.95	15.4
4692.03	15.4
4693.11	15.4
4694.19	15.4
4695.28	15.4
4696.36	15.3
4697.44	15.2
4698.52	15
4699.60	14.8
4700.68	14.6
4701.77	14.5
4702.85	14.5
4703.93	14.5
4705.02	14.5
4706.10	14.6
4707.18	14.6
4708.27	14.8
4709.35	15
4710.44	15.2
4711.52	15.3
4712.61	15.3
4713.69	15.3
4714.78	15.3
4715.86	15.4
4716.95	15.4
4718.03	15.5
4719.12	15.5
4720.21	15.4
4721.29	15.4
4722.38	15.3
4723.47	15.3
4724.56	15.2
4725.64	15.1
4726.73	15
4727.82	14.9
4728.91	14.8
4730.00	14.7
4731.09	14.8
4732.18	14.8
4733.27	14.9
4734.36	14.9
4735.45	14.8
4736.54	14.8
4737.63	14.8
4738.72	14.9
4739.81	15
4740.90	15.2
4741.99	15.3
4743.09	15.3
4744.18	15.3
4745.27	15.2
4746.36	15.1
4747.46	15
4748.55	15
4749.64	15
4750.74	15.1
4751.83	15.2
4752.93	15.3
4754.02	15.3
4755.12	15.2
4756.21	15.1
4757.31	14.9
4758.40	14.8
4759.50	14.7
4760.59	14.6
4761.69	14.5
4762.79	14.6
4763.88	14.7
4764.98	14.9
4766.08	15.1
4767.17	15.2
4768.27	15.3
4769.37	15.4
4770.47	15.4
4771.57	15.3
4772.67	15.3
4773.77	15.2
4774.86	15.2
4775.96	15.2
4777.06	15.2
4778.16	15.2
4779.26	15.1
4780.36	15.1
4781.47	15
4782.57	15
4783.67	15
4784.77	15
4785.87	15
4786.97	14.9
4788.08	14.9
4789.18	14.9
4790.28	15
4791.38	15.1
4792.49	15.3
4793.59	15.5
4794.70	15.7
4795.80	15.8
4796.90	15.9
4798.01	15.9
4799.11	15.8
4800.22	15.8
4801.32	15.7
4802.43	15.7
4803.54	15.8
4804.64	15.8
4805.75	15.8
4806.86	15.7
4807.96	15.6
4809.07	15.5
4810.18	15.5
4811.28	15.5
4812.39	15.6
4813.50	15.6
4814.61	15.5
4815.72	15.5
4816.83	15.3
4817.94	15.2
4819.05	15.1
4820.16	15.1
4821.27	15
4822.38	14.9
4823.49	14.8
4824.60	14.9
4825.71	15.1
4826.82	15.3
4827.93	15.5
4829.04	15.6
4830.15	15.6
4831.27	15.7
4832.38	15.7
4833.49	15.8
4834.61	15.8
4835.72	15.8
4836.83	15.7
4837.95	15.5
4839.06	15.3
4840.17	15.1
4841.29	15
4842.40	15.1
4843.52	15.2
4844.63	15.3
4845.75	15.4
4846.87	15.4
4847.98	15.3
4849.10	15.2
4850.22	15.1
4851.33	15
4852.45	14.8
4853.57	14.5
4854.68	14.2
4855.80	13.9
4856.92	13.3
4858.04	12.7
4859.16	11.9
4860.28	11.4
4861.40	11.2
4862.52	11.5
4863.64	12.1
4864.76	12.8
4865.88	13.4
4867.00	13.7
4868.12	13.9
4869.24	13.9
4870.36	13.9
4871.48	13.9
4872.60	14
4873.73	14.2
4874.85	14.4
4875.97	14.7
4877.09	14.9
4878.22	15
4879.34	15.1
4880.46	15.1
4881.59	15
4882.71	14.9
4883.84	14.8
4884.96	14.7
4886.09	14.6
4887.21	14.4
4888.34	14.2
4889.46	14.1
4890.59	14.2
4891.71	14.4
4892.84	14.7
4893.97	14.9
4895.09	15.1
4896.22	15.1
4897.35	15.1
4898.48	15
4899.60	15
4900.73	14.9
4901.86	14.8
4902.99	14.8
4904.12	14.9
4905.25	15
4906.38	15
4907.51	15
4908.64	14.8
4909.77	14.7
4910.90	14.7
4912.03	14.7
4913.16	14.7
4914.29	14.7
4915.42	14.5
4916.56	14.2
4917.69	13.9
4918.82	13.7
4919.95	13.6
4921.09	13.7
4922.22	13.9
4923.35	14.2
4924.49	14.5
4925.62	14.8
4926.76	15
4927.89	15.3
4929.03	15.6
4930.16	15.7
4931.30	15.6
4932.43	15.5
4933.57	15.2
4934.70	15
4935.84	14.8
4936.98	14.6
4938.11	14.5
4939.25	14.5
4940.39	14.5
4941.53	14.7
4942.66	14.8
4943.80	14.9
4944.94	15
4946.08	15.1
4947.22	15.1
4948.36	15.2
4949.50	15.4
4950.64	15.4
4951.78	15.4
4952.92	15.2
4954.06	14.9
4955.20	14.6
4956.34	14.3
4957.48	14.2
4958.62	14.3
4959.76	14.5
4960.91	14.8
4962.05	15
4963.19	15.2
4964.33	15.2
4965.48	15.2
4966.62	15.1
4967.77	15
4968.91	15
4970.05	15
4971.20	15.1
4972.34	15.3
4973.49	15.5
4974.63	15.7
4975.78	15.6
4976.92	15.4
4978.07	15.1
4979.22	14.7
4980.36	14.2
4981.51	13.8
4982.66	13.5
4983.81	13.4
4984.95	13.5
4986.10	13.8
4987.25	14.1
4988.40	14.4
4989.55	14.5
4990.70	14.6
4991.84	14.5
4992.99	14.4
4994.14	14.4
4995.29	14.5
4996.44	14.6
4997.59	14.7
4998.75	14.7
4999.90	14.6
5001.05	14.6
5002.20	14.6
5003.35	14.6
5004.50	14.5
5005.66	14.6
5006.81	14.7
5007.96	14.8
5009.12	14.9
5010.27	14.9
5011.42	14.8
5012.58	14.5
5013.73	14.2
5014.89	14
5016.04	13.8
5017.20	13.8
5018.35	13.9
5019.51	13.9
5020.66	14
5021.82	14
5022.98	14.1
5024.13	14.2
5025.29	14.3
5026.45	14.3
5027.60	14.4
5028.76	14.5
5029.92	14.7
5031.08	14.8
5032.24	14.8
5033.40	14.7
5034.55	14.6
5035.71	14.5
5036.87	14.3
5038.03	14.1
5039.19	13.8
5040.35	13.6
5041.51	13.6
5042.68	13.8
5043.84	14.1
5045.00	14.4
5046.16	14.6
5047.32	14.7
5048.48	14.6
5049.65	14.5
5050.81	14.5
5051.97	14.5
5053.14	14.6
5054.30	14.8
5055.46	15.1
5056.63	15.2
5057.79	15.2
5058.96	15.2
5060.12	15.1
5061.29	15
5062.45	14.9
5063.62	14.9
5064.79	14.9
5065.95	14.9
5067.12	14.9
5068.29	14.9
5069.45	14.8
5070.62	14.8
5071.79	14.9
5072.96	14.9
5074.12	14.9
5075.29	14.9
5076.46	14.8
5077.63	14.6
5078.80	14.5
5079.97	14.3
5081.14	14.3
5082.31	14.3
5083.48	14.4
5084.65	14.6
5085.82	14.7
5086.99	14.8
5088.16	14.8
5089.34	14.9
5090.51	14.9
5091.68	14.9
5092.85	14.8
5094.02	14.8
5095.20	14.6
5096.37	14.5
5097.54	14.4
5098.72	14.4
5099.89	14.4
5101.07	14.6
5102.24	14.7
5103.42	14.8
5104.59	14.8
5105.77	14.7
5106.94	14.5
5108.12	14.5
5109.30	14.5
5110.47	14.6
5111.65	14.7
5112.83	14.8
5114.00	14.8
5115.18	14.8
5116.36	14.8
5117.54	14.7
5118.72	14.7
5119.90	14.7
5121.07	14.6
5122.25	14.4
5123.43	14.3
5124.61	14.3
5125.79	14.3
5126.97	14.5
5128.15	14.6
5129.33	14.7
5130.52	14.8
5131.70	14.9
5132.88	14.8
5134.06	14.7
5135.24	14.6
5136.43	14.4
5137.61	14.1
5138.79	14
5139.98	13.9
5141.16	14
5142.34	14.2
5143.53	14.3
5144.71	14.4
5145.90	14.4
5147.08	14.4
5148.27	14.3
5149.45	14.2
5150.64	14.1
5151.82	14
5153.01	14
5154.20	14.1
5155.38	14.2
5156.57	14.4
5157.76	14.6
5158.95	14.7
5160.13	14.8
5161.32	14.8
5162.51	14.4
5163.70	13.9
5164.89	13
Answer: 0.08 mag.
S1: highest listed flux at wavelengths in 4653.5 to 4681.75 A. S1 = 15.9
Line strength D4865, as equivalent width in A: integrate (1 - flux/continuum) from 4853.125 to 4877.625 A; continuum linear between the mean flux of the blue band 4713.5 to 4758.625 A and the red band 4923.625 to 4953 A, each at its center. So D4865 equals 2.7 A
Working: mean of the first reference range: 15.1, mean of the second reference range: 15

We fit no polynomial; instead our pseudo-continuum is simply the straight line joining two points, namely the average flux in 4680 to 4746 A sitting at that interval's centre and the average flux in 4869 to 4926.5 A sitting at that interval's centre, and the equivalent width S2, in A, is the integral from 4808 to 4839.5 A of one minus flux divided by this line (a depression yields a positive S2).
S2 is -1.3 A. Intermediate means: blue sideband 15.1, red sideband 14.6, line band 15.4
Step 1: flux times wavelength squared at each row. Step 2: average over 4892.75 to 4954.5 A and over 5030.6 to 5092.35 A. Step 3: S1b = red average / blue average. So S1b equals 1.0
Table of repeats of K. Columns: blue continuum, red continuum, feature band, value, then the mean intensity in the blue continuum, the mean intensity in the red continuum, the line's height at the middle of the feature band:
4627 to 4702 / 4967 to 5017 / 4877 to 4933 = 0.00 mag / 15.2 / 14.6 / 14.7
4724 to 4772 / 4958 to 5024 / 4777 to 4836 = -0.04 mag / 15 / 14.6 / 14.9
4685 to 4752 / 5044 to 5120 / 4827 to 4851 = -0.03 mag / 15.1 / 14.7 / 15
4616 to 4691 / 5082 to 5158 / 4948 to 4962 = -0.01 mag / 15.3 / 14.5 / 14.8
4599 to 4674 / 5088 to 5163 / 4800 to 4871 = 0.01 mag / 15.3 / 14.5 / 15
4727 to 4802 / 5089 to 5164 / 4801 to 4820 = -0.04 mag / 15.1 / 14.5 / 15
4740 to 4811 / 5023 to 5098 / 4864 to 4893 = 0.05 mag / 15.2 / 14.6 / 15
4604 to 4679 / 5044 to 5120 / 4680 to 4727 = 0.01 mag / 15.3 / 14.7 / 15.2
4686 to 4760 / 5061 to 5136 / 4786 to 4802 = -0.03 mag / 15.1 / 14.7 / 15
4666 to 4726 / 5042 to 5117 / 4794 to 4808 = -0.05 mag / 15.2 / 14.7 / 15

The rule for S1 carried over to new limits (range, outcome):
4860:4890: 15.1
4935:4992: 15.7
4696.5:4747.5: 15.5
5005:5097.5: 15.2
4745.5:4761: 15.3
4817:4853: 15.8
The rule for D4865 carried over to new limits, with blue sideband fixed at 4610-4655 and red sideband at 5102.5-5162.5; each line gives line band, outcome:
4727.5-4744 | 0.2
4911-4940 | 0.3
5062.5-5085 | -0.2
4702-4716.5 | 0.2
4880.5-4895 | 0.3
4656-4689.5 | -0.1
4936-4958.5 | -0.1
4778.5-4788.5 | 0.0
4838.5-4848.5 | -0.2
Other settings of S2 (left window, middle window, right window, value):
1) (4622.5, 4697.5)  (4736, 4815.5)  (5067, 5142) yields -0.8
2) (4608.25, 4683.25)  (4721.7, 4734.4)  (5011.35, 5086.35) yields 0.1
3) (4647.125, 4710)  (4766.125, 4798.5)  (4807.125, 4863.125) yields -0.6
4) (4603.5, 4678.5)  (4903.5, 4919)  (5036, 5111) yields 0.3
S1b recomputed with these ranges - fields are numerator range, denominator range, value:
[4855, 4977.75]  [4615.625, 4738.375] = 1.06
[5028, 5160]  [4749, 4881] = 1.09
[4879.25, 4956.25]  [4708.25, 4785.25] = 1.05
